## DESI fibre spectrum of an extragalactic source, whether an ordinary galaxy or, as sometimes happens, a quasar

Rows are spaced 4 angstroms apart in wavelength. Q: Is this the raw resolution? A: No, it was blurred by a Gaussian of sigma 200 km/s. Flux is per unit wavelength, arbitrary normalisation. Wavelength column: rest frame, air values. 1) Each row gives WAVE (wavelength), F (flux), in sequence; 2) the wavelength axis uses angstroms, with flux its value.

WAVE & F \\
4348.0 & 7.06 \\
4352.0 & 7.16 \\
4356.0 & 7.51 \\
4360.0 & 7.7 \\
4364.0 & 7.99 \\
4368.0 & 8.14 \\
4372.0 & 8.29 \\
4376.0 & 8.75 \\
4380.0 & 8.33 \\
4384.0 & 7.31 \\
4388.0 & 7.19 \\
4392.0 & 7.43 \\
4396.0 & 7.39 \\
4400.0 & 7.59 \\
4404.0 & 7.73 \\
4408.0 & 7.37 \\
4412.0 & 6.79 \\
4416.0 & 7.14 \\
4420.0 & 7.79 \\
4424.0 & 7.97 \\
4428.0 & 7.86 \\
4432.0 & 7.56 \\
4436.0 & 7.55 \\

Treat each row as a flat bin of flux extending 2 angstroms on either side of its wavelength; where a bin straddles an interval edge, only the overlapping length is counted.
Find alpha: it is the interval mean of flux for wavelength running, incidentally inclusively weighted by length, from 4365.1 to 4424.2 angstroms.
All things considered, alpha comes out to 7.68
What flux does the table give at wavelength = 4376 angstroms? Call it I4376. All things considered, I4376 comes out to 8.75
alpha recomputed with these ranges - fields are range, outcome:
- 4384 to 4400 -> 7.37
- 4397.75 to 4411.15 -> 7.49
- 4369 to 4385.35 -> 8.2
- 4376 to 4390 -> 7.77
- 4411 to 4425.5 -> 7.45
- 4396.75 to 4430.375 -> 7.53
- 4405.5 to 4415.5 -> 7.12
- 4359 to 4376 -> 8.13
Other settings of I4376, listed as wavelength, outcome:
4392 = 7.43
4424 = 7.97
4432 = 7.56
